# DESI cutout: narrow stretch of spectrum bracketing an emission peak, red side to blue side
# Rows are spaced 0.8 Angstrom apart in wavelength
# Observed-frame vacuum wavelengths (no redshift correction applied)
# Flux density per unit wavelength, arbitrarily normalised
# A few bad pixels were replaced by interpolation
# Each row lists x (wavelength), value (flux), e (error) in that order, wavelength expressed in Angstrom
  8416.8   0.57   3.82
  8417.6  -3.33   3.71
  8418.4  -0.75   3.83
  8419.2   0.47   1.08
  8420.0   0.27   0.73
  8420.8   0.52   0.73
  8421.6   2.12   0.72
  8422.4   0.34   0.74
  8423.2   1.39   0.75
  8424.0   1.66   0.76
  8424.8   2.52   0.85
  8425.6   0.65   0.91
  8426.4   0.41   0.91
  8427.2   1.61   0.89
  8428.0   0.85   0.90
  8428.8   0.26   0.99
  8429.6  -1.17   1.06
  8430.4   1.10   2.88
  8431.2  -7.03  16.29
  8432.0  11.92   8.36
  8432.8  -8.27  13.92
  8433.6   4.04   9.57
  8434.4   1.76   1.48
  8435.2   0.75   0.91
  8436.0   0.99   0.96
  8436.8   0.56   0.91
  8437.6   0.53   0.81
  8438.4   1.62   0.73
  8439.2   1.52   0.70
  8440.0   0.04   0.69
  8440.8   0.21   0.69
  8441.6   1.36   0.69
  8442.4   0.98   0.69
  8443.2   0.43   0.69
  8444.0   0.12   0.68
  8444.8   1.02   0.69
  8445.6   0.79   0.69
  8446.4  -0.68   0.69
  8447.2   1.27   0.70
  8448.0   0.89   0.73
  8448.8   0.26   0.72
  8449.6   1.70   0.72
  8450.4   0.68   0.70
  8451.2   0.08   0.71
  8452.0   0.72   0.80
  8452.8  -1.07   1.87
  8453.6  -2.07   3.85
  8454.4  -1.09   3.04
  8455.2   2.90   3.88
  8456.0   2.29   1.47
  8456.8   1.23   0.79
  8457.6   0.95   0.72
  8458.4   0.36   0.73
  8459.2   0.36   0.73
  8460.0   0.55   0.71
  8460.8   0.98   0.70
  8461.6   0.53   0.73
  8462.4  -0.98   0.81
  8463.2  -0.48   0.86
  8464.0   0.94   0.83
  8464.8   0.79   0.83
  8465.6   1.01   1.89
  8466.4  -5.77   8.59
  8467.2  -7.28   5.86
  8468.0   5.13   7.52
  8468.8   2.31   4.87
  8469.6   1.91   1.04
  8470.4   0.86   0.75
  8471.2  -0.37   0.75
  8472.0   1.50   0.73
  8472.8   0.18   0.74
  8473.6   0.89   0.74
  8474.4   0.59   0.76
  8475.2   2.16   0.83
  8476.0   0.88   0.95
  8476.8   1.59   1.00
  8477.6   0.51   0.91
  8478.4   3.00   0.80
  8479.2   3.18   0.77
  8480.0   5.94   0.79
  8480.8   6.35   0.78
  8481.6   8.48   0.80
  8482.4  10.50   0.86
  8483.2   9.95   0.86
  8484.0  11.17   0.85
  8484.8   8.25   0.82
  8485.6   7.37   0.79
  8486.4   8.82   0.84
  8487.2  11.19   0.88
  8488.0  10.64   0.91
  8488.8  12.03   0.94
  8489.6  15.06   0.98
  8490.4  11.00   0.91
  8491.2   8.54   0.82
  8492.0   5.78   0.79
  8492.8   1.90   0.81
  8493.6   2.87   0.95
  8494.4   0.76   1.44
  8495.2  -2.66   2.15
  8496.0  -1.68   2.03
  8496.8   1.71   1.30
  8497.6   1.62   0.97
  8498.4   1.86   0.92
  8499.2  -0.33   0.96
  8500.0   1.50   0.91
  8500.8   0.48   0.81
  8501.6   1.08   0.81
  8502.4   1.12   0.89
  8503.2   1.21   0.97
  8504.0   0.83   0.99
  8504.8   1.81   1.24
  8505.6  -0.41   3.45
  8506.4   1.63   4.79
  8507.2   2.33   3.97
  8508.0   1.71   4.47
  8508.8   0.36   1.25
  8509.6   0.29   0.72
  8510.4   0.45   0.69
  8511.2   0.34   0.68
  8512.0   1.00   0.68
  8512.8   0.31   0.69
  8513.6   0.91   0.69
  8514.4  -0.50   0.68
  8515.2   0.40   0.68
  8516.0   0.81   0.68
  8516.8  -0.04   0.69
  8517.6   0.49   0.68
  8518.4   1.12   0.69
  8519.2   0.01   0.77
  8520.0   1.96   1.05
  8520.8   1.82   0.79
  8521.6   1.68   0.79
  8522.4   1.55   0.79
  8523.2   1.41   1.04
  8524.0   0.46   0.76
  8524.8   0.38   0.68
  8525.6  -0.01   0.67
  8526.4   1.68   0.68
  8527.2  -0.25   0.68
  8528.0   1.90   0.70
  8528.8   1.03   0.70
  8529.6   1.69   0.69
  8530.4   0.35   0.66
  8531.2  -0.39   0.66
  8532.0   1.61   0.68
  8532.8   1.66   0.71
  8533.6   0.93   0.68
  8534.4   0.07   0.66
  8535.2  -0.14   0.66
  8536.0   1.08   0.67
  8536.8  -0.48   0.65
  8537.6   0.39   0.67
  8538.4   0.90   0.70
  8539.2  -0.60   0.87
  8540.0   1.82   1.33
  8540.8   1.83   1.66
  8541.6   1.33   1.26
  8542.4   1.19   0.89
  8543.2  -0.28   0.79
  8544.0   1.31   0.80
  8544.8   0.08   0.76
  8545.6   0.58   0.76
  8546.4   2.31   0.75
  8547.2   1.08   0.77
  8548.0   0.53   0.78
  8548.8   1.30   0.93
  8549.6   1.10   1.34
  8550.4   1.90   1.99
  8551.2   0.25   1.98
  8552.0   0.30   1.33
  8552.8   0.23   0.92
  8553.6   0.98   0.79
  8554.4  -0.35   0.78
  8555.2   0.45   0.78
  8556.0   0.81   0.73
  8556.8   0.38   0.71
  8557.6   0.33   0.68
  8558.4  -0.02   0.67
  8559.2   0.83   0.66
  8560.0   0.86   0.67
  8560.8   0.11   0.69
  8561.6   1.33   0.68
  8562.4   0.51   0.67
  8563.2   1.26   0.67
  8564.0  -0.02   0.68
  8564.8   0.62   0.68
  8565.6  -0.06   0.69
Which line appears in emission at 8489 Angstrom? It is [O II] 3727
